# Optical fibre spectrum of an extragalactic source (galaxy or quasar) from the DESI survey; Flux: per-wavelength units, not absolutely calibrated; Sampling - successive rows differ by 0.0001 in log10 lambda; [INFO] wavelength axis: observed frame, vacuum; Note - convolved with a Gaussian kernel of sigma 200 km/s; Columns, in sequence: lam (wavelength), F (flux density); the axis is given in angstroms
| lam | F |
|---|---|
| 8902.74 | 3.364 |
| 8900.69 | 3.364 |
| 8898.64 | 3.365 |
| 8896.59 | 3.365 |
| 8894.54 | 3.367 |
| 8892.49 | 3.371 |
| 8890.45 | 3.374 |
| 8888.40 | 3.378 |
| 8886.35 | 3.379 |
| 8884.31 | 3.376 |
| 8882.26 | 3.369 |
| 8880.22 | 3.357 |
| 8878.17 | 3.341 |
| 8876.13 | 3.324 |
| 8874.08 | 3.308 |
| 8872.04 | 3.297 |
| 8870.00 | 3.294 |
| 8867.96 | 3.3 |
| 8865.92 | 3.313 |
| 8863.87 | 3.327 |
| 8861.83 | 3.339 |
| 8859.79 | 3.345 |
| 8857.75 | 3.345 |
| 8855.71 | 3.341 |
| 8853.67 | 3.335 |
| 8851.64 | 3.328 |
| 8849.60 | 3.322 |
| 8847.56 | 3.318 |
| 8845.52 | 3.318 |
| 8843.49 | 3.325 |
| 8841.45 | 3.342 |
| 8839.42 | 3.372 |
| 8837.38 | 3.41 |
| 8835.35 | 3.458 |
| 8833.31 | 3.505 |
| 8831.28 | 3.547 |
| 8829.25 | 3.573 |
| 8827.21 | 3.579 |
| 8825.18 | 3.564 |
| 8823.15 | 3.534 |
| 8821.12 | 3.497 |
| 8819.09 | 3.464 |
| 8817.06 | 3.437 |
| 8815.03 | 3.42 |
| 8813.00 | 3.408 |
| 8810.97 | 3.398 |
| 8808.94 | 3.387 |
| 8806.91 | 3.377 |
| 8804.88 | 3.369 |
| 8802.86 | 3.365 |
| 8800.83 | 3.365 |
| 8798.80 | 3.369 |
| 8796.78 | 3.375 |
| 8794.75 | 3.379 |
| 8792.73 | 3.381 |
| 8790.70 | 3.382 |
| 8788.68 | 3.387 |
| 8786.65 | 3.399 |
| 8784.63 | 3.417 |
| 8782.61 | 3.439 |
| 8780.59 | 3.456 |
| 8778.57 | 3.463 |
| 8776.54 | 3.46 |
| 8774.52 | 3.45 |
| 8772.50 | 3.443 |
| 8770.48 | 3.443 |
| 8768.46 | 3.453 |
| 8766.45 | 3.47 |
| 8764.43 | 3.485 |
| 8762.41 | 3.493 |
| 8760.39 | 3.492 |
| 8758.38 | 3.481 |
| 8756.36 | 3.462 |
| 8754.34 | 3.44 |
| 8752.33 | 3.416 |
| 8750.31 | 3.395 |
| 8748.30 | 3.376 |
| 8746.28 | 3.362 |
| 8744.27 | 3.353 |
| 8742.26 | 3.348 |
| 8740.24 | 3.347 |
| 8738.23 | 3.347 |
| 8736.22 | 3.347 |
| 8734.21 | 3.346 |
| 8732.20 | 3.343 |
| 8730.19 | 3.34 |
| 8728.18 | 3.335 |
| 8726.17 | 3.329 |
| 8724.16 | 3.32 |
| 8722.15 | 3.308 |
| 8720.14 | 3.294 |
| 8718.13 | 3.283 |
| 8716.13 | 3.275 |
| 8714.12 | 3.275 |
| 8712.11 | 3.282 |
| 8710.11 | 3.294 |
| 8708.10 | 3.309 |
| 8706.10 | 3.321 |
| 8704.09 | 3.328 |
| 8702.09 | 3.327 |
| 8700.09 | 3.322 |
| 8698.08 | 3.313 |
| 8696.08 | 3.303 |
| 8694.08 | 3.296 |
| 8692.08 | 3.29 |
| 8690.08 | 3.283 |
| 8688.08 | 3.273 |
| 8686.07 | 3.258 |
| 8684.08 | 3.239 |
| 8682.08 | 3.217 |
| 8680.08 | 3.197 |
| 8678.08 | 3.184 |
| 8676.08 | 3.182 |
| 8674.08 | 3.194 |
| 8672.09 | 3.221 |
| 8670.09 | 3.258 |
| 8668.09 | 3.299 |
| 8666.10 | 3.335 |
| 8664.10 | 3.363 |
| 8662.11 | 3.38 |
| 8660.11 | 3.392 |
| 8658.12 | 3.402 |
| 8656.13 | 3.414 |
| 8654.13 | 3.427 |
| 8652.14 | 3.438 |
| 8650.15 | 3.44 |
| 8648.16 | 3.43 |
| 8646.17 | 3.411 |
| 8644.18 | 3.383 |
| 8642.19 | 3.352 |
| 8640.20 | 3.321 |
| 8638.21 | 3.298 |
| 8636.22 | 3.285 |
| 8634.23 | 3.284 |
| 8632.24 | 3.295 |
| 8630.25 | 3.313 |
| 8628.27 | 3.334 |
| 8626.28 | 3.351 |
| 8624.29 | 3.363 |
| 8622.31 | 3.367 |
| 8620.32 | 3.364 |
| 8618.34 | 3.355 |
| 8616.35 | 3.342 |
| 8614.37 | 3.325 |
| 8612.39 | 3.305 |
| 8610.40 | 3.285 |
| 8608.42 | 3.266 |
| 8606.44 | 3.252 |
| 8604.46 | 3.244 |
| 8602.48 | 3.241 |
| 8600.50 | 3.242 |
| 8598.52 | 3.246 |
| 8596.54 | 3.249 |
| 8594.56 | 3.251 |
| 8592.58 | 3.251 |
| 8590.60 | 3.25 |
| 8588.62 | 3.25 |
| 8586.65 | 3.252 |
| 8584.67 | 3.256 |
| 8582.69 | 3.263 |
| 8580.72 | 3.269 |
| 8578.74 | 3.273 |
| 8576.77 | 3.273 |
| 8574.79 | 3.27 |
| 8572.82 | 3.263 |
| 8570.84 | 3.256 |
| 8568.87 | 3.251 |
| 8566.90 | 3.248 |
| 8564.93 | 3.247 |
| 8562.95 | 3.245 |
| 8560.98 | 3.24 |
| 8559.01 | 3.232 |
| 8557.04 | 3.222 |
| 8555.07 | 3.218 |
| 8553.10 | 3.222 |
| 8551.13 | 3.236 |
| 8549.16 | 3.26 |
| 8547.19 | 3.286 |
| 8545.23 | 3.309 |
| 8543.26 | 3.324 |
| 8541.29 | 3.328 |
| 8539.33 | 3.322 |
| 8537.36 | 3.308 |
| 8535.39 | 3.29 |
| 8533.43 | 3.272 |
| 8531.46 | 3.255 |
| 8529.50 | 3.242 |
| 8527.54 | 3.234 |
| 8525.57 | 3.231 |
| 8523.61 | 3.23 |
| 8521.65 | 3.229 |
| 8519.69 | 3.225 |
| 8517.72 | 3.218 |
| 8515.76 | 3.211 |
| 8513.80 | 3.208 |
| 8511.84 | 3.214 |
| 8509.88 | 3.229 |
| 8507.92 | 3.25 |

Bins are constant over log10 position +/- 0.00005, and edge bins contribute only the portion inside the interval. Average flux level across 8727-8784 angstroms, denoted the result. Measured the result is 3.41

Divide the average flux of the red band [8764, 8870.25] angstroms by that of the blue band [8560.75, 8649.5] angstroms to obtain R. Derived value 1.03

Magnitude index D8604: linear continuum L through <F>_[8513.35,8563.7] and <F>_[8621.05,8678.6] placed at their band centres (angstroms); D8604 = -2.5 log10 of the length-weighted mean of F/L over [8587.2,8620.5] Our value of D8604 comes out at 0.01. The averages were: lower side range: 3.25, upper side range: 3.34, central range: 3.28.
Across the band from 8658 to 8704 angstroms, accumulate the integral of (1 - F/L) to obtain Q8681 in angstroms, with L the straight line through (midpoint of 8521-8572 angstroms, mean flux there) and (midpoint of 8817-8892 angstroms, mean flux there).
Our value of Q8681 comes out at 0.5 angstroms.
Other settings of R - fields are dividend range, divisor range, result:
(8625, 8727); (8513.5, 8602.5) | 1.02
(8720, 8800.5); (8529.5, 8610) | 1.04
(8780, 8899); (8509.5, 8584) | 1.04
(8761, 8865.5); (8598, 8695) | 1.03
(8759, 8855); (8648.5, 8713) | 1.04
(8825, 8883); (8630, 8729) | 1.02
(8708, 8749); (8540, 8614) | 1.02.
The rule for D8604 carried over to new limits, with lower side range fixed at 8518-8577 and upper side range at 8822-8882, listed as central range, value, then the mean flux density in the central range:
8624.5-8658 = -0.02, 3.36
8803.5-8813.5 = -0.01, 3.39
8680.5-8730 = 0.01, 3.29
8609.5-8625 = -0.02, 3.34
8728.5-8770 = -0.02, 3.4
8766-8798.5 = -0.02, 3.42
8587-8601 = 0.01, 3.25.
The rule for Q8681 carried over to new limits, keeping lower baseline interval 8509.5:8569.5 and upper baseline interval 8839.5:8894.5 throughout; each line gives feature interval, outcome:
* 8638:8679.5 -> -0.70 angstroms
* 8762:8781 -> -0.85 angstroms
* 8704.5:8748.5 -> -0.30 angstroms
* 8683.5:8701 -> 0.03 angstroms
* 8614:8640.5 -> -0.44 angstroms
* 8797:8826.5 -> -0.90 angstroms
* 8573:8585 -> -0.02 angstroms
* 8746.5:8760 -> -0.49 angstroms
